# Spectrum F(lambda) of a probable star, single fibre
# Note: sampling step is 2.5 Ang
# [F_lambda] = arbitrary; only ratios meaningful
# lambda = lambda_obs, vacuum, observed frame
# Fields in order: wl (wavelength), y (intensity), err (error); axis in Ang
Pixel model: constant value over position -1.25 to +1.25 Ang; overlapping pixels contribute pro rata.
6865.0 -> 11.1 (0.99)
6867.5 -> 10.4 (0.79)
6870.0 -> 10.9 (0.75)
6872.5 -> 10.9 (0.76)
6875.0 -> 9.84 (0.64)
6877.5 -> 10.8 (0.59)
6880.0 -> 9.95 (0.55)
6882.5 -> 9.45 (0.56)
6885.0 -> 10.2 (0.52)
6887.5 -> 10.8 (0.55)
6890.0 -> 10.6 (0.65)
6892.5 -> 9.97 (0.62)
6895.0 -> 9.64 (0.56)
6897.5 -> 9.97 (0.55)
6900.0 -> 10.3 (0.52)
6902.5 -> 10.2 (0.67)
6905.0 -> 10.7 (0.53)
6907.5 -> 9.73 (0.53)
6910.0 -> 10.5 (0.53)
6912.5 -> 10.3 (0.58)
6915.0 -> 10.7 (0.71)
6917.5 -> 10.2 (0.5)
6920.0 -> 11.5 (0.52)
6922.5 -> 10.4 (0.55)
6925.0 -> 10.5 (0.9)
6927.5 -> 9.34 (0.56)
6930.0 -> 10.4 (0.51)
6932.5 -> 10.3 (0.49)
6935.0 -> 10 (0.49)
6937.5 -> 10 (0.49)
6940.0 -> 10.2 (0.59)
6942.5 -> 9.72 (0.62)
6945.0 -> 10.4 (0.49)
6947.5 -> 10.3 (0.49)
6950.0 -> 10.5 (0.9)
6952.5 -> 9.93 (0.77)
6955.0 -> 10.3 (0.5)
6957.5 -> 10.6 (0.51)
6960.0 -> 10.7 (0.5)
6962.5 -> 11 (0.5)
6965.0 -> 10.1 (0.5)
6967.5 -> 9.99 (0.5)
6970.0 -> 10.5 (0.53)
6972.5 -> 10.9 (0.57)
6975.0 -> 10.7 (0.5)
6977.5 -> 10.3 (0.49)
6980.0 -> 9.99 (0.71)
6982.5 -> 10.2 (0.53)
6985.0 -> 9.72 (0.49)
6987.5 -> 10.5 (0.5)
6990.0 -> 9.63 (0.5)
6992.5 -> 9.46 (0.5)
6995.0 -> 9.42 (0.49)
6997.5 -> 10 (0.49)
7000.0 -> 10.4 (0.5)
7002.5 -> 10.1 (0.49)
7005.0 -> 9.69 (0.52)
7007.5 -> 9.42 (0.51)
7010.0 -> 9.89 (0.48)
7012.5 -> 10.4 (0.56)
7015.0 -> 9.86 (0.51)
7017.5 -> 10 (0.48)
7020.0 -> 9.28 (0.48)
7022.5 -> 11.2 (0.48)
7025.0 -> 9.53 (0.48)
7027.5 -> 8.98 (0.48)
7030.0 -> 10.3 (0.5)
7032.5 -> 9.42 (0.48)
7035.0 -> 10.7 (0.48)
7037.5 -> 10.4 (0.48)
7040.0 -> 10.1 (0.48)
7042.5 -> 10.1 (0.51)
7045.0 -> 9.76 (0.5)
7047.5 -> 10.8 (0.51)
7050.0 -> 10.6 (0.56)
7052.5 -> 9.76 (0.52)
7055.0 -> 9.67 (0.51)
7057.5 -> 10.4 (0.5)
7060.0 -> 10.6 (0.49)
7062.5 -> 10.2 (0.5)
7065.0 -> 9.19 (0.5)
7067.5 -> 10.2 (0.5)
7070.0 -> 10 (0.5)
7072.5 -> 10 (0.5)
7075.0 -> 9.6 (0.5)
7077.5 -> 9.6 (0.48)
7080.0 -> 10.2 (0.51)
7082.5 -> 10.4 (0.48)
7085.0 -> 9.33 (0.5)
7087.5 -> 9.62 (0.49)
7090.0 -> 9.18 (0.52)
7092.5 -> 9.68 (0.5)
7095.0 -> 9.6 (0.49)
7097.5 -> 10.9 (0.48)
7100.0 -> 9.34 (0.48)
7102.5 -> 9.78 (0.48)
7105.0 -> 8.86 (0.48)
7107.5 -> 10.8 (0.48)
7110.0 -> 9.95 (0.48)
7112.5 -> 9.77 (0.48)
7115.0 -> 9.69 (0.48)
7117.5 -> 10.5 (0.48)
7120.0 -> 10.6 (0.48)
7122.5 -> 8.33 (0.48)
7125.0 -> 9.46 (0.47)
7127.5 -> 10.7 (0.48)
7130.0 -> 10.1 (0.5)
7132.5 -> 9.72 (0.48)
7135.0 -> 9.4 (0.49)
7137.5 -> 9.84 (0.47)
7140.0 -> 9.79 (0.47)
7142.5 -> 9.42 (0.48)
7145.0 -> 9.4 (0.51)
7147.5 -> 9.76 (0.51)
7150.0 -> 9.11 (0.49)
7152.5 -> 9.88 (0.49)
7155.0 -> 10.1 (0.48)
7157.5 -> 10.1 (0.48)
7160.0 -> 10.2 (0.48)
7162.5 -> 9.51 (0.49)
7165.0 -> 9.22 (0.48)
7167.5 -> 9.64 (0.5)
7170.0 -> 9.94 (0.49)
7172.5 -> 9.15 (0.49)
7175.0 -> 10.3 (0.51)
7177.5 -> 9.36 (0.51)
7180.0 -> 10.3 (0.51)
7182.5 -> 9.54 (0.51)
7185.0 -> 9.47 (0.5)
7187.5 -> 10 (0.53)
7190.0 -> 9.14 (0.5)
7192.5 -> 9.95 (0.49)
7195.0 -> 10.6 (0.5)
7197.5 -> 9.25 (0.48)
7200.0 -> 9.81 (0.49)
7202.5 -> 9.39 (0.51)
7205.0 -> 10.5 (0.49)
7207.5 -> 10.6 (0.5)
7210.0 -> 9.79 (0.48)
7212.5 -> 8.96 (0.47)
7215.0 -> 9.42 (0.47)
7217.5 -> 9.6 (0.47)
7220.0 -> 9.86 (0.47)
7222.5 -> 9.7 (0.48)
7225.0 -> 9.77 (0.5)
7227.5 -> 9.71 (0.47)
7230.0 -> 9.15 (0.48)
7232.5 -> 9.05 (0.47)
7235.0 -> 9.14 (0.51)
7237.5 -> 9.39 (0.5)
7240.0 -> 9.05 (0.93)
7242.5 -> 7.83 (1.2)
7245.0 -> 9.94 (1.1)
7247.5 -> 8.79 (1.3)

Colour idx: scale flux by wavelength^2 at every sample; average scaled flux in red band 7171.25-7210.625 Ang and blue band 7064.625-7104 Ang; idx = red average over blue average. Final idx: 1.03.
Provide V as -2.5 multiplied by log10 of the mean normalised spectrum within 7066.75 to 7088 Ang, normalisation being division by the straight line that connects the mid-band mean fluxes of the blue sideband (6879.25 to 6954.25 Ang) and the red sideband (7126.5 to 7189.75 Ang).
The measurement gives 0.00 mag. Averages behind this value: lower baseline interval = 10.2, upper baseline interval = 9.74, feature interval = 9.89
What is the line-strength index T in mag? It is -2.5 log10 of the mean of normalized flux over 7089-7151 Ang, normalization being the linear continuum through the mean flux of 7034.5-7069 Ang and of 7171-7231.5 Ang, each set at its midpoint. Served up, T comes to 0.02 mag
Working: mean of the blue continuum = 10.2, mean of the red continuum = 9.72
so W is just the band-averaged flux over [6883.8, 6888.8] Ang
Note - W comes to 10.5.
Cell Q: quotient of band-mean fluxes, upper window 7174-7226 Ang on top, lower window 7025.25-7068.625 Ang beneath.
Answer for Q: 0.97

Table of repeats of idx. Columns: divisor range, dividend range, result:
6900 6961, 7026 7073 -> 1.01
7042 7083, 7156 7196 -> 1.00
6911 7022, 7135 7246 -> 1.01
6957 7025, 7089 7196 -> 1.01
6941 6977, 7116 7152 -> 0.98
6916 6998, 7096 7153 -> 1.00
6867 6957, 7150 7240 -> 1.02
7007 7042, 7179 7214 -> 1.03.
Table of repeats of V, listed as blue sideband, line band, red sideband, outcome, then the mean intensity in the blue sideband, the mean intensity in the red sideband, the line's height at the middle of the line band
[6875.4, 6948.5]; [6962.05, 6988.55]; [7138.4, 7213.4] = -0.02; 10.2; 9.74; 10.1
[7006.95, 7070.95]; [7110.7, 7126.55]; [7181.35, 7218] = 0.02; 10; 9.74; 9.89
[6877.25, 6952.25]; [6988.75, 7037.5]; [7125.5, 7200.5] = 0.02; 10.2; 9.75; 10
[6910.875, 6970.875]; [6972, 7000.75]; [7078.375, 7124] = 0.01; 10.3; 9.8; 10.2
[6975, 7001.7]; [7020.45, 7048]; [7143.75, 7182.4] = -0.02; 10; 9.73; 9.93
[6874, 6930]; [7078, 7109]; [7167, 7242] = 0.01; 10.3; 9.63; 9.86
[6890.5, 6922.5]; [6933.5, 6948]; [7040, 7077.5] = 0.02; 10.3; 10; 10.3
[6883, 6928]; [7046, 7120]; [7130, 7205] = 0.00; 10.3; 9.72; 9.91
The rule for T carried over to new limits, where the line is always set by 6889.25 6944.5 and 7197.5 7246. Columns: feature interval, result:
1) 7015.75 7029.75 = 0.016 mag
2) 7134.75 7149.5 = 0.011 mag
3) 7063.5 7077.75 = 0.009 mag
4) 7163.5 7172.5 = 0.011 mag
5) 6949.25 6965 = -0.035 mag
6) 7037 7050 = -0.035 mag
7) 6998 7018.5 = 0.005 mag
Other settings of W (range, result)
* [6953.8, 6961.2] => 10.5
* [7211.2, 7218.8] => 9.33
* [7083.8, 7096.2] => 9.48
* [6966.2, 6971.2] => 10.2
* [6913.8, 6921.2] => 10.8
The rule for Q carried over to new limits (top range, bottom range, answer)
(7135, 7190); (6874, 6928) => 0.94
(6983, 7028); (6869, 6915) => 0.96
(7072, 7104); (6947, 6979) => 0.94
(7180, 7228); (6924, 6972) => 0.95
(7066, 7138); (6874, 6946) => 0.96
